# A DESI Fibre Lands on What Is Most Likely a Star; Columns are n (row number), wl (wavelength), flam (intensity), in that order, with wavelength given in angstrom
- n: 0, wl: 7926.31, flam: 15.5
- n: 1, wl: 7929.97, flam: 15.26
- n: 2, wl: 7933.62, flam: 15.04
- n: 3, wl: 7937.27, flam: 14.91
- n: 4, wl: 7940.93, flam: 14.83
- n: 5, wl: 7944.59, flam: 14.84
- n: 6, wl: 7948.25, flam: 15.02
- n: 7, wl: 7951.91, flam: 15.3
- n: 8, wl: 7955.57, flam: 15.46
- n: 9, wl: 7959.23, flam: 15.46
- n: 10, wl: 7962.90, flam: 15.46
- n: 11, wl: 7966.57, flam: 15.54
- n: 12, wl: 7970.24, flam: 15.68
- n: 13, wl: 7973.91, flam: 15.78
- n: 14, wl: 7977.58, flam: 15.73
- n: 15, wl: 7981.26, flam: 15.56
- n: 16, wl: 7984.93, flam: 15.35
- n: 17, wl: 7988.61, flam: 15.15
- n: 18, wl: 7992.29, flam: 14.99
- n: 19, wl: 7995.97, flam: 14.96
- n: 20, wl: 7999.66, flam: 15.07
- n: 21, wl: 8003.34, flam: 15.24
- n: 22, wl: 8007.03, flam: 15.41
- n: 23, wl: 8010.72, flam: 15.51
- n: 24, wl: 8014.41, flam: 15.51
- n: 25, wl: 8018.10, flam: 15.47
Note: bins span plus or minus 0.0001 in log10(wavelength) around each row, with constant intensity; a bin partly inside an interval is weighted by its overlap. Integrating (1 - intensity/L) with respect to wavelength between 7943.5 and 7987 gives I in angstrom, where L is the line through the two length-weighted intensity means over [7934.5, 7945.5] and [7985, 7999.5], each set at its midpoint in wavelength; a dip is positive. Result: -1.4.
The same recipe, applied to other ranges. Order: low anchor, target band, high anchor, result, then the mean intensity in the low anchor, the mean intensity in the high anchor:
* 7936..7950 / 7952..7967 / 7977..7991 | -0.4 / 14.9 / 15.4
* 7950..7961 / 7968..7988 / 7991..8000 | -0.5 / 15.4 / 15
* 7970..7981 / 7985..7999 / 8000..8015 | 0.4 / 15.7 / 15.4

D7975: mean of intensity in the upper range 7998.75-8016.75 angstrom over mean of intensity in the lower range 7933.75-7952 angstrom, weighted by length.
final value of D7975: 1.03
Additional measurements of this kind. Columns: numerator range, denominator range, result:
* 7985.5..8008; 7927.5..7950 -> 1.01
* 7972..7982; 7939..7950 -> 1.05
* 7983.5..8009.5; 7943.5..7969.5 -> 0.99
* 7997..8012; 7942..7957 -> 1.01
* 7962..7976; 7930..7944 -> 1.04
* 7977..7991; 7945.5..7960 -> 1.01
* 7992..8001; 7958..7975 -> 0.96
